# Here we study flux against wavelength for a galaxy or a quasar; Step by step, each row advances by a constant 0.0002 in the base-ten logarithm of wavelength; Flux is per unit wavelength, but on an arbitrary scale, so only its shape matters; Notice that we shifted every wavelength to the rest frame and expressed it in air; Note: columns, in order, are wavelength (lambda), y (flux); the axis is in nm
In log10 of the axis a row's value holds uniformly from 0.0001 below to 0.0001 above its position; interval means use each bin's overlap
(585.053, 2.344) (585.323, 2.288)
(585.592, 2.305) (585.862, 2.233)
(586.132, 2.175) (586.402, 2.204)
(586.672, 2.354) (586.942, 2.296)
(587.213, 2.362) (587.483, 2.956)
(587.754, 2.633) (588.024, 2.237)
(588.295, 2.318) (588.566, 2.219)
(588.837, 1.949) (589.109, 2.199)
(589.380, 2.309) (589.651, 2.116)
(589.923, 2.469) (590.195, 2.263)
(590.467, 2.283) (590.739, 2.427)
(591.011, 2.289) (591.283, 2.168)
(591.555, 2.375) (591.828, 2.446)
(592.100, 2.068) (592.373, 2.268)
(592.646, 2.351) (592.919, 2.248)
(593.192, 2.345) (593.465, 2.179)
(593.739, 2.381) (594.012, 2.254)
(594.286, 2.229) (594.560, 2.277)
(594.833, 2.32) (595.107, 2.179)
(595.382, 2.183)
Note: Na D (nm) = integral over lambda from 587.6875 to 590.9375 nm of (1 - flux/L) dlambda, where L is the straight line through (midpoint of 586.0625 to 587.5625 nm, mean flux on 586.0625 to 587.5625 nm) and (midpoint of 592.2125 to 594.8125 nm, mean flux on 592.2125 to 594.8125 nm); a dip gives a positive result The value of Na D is 0.09 nm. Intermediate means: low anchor 2.38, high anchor 2.28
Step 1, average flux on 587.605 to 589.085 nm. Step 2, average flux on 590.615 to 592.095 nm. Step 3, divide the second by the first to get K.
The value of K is 1.0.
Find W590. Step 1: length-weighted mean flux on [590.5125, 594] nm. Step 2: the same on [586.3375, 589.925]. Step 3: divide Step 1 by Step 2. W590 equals 0.99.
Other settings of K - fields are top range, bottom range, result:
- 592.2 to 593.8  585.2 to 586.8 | 1.01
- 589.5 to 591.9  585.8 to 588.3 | 0.97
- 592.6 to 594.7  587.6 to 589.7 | 1.01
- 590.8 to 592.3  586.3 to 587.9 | 0.92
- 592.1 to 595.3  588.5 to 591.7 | 1.00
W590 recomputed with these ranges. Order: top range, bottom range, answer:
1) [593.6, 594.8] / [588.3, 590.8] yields 1.02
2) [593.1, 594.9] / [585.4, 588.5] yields 0.96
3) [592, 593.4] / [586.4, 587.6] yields 0.92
